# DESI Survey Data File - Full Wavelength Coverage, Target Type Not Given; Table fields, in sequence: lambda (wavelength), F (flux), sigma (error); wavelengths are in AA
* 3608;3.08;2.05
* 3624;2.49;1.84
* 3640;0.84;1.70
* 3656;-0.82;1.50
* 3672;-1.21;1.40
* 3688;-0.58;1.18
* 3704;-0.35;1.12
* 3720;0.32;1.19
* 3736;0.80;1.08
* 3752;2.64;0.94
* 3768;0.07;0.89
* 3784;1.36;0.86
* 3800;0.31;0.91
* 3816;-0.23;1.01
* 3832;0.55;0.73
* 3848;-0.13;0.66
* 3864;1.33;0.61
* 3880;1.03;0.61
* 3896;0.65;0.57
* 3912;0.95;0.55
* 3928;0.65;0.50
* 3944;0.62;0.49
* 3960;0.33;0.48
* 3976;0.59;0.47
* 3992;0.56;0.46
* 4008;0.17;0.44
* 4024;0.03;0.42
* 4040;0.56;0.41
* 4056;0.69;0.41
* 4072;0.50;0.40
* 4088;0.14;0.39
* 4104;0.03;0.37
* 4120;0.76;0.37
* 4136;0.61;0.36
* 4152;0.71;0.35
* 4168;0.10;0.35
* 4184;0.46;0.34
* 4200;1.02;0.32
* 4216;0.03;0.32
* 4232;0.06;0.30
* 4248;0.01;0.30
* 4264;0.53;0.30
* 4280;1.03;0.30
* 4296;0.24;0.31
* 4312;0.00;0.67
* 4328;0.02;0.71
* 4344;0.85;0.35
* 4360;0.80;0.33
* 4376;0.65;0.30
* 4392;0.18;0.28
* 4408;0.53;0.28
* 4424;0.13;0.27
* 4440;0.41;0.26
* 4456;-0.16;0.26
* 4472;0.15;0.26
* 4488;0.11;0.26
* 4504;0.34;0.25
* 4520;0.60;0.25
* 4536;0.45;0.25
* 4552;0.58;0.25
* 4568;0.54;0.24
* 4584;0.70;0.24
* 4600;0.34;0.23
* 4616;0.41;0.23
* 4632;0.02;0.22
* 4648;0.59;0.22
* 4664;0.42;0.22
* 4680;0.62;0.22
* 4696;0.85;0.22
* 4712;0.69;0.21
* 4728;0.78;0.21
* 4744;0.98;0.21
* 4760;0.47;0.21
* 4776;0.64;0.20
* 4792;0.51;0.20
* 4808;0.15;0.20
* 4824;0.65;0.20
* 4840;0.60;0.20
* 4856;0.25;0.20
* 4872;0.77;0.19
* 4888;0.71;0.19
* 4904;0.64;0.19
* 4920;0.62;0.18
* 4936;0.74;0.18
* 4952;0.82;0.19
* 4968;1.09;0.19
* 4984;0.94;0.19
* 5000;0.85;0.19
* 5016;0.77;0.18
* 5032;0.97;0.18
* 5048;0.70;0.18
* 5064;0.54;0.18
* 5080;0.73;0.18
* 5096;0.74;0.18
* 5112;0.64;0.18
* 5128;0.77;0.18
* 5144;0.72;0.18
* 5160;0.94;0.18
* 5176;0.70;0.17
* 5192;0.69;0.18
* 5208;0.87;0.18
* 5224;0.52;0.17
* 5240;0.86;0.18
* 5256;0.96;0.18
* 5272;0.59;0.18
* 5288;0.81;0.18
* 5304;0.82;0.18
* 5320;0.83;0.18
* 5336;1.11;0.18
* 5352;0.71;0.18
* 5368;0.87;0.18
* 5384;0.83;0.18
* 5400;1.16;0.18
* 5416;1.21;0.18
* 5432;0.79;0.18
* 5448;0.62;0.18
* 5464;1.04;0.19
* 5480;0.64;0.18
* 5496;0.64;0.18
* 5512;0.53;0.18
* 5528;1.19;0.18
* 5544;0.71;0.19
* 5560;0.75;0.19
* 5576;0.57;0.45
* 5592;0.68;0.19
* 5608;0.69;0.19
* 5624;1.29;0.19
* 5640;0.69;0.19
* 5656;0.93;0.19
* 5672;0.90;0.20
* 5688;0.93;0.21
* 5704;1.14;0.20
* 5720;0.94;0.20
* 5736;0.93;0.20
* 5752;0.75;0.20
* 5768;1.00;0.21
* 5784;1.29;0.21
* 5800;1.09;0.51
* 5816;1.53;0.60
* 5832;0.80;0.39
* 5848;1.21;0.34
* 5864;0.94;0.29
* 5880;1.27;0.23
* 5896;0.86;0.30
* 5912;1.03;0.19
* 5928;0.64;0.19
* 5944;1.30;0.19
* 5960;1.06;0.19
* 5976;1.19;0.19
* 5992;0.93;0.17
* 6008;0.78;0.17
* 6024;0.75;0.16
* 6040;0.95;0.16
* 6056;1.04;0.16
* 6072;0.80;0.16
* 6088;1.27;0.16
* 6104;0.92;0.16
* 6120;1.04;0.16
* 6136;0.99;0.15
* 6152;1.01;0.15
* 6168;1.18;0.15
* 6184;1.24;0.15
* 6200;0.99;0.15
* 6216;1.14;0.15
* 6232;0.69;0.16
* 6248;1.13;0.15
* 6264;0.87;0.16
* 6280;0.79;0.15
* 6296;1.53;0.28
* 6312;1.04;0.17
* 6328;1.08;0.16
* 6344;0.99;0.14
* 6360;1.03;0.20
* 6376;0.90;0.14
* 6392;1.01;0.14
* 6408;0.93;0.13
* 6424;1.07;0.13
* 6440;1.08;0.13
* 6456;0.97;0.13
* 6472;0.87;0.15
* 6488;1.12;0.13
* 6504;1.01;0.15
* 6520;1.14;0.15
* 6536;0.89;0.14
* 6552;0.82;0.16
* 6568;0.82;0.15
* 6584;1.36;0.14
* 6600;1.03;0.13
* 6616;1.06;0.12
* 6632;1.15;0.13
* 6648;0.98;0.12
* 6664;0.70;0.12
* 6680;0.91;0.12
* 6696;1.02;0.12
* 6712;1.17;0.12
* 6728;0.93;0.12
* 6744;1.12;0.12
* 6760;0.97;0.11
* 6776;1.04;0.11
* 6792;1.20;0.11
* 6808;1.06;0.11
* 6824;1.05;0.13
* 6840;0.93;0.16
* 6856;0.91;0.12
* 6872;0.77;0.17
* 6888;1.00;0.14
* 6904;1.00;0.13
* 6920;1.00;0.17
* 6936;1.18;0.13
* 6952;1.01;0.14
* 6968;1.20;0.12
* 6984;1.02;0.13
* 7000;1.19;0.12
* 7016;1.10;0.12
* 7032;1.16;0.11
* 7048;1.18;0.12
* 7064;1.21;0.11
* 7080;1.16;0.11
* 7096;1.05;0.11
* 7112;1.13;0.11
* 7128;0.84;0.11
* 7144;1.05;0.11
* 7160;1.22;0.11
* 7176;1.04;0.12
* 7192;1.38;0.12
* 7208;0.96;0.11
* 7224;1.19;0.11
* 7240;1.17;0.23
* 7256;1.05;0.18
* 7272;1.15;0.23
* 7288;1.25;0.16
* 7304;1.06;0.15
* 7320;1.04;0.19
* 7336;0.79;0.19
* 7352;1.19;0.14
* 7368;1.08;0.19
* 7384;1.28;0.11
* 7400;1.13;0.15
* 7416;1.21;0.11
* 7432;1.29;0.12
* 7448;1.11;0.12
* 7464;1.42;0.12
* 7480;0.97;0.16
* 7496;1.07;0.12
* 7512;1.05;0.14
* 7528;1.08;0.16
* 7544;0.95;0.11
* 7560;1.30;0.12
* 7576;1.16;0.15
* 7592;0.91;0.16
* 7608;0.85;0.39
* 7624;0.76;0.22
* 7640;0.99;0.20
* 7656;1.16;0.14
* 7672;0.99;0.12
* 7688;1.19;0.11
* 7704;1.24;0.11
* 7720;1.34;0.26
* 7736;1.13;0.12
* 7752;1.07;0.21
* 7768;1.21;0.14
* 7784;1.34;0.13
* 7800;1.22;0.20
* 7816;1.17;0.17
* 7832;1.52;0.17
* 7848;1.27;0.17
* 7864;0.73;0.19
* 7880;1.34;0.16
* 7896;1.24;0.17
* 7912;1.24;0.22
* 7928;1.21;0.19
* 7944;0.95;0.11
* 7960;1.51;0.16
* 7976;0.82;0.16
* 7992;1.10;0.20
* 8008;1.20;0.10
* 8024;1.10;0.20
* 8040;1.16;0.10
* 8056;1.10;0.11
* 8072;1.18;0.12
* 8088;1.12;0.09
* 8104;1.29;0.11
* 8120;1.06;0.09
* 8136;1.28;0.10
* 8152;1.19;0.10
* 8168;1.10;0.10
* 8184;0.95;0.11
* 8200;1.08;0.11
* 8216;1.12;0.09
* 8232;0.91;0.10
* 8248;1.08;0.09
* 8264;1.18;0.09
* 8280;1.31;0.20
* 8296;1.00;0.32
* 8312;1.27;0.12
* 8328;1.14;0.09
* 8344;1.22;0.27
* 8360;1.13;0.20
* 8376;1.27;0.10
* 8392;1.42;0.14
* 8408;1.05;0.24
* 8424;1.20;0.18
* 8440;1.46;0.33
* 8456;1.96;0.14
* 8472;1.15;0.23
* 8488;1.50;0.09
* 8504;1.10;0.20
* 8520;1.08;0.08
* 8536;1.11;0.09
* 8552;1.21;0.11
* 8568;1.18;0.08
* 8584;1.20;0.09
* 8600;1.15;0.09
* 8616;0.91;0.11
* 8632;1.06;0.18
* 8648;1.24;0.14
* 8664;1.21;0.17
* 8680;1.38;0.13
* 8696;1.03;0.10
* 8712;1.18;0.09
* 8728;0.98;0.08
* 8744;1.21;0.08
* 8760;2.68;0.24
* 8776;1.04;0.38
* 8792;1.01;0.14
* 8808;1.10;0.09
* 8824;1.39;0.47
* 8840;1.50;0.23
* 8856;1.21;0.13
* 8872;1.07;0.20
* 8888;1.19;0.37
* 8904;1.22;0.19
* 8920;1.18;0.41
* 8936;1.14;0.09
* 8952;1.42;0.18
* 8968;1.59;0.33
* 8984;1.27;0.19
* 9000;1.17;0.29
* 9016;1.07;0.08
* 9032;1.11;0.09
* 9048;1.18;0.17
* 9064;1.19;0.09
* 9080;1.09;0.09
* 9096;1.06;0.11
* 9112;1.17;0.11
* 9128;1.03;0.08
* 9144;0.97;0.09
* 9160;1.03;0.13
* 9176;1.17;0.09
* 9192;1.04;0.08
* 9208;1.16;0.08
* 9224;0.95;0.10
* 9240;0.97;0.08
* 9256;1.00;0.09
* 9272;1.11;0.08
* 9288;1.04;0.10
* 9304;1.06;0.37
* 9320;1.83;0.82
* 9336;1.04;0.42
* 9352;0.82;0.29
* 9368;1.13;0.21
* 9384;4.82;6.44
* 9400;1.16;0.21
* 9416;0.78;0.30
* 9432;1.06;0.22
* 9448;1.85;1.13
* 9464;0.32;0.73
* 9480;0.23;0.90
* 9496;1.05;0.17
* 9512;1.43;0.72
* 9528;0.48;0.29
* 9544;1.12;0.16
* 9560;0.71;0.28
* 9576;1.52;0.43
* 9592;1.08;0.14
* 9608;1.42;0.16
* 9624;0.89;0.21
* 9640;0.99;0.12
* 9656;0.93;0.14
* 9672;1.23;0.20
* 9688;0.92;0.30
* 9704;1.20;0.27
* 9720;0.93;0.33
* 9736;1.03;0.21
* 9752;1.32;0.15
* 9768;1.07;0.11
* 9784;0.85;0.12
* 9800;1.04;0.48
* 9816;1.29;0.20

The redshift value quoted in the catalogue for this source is 0.29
